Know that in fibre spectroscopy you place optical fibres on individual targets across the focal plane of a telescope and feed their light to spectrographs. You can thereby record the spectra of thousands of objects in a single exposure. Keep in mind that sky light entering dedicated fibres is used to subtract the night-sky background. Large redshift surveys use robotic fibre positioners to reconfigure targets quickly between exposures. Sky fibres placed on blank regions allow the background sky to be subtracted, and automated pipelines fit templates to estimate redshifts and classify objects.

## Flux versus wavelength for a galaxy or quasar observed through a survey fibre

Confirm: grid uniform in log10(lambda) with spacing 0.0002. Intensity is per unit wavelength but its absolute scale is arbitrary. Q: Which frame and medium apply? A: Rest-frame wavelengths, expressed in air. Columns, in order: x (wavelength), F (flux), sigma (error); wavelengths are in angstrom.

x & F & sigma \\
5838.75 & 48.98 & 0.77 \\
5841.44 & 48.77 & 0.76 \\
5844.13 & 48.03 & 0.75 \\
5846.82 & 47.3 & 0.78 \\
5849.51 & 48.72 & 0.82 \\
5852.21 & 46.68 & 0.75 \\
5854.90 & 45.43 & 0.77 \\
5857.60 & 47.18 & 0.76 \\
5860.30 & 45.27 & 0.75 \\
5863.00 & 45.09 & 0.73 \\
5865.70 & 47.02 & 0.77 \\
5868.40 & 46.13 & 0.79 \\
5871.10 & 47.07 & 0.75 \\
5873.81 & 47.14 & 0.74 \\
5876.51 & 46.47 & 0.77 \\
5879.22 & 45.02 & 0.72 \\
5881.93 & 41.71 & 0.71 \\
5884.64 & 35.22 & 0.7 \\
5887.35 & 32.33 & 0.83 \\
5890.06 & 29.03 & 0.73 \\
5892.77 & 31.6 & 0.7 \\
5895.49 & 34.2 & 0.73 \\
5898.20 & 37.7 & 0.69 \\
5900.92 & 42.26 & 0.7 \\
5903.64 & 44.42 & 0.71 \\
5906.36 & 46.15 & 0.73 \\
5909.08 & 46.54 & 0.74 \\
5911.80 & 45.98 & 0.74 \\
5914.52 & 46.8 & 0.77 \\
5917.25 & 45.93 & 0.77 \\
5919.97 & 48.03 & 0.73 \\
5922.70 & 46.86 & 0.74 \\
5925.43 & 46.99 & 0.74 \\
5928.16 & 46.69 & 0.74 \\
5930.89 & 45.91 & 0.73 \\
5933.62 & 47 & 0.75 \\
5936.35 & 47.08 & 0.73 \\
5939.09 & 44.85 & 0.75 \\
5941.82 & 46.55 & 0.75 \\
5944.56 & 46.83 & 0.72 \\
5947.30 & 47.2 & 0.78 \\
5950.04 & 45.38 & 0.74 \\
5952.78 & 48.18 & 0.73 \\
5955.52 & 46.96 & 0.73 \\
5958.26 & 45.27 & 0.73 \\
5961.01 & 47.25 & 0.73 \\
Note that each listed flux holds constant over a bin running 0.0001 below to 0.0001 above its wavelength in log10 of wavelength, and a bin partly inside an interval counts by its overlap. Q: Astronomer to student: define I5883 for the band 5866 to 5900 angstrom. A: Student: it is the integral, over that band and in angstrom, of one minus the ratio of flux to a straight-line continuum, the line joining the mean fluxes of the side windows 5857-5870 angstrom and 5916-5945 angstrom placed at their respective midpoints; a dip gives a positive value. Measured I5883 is 4.8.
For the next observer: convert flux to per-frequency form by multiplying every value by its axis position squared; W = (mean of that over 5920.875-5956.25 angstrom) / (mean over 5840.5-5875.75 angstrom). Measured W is 1.0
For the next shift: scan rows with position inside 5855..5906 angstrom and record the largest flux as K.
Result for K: 47.18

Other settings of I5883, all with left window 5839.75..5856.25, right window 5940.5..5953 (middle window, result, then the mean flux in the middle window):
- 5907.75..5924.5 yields 0.1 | 46.7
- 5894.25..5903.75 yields 1.6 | 39.1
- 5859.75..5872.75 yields 0.3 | 46.2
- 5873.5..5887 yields 1.5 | 42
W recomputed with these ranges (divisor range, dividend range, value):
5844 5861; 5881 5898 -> 0.74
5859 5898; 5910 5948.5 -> 1.16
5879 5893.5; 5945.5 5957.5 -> 1.36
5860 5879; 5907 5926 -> 1.02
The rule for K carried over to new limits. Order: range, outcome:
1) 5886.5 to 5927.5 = 48.03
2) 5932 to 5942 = 47.08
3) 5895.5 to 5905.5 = 44.42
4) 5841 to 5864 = 48.77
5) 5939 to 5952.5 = 47.2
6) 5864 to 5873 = 47.07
